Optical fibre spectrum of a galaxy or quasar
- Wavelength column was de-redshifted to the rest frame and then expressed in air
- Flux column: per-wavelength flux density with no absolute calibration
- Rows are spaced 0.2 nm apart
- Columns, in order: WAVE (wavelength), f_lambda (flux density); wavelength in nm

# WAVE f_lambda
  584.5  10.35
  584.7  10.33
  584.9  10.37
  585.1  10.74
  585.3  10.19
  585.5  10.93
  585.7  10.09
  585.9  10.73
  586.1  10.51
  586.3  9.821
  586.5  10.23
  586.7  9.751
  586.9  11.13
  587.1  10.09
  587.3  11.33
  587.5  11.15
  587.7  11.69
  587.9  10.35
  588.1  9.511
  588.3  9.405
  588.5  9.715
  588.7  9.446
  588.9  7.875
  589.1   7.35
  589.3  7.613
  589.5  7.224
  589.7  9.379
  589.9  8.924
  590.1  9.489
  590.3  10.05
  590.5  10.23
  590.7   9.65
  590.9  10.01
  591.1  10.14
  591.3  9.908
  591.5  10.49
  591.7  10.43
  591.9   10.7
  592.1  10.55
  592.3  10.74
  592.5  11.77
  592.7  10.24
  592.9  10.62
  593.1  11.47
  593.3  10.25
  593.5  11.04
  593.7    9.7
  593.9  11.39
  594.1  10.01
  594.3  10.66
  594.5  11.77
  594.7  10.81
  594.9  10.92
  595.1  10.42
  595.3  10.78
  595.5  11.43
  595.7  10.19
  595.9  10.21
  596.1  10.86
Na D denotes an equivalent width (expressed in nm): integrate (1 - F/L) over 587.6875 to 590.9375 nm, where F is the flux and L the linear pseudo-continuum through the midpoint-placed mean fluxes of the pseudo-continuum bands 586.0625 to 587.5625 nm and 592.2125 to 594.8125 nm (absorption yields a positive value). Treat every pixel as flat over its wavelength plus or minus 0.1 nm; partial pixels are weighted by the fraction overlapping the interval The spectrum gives 0.43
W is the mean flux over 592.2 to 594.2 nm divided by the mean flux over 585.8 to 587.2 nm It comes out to 1.04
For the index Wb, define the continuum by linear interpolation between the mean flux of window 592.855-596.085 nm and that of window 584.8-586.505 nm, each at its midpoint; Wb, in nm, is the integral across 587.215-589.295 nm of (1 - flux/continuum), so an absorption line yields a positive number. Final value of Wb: 0.16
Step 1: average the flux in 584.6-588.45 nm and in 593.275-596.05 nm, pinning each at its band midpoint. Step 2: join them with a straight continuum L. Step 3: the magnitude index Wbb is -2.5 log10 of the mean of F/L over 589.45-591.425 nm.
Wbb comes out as 0.11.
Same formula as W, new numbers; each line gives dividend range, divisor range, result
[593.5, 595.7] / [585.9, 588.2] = 1.02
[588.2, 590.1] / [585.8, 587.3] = 0.83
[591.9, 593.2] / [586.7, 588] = 1.00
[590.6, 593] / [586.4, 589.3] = 1.06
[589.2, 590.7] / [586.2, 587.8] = 0.85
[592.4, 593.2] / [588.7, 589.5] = 1.41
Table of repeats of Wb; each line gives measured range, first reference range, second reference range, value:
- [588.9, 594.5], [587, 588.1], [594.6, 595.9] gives 0.39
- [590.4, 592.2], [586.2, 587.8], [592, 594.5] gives 0.08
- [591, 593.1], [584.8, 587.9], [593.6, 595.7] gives 0.02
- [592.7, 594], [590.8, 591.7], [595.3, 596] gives -0.04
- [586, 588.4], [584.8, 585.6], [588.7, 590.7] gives -0.16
